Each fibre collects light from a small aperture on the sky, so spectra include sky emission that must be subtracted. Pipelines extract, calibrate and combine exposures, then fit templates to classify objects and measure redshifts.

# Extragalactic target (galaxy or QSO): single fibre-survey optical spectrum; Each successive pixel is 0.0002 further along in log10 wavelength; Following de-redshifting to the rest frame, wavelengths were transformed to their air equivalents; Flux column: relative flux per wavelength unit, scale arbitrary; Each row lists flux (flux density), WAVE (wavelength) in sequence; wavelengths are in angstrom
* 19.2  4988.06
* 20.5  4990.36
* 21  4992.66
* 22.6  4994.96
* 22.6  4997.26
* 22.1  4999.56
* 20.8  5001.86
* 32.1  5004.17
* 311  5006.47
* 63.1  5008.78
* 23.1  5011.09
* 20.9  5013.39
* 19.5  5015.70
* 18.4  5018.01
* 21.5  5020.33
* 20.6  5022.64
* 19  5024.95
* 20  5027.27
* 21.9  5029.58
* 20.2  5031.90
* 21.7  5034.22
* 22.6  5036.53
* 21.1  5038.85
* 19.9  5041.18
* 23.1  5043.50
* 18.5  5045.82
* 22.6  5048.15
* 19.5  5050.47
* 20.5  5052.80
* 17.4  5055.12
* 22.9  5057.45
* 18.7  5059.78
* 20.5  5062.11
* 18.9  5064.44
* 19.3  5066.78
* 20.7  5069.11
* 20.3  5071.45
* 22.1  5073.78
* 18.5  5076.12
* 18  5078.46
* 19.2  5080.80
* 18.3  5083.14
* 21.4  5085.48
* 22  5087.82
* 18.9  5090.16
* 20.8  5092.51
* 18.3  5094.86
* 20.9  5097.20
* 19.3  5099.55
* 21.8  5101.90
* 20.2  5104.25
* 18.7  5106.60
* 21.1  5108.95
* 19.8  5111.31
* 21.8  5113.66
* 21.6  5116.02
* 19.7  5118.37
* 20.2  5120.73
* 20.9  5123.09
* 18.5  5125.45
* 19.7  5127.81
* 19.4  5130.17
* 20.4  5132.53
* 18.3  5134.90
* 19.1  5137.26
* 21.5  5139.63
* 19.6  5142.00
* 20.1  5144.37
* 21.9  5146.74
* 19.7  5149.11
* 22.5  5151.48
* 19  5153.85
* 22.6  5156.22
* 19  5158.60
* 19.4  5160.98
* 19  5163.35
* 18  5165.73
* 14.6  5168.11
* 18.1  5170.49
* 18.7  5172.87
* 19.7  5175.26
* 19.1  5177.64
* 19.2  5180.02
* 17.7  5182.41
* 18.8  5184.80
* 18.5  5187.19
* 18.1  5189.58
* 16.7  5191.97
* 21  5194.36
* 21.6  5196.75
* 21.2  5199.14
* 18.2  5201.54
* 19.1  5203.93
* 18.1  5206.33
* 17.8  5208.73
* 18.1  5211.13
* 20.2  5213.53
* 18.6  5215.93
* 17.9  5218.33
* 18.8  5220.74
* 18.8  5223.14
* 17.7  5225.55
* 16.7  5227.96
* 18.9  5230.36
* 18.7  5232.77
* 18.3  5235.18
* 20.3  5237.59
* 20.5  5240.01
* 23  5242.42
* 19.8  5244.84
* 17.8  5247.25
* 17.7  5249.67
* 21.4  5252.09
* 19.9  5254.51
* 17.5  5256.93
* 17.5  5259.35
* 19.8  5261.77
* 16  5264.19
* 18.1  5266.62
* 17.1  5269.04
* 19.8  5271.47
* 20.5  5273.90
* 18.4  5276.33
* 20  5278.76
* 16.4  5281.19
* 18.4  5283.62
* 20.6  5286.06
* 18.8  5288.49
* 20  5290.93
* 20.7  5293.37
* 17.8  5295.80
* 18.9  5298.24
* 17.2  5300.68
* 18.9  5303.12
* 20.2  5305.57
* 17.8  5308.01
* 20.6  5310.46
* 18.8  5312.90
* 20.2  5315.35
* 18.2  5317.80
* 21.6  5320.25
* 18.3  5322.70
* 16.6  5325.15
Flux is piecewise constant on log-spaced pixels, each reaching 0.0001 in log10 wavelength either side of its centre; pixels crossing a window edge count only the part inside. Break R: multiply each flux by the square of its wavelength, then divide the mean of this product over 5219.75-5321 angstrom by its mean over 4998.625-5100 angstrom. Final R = 0.74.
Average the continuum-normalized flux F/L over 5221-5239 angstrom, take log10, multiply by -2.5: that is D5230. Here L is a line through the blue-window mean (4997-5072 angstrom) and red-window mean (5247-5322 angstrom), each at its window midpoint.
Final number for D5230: 0.167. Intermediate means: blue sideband 31.2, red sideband 18.9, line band 18.5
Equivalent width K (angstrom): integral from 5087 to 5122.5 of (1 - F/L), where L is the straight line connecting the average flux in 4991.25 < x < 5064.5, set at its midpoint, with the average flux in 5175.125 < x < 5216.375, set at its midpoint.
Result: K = 7.5 angstrom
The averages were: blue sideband 31.6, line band 20.3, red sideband 19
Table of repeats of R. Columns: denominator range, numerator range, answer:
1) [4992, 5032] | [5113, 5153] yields 0.52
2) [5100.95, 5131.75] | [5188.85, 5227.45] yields 0.96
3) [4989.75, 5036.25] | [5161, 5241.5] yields 0.53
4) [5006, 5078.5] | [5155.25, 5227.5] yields 0.71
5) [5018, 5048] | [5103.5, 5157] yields 1.01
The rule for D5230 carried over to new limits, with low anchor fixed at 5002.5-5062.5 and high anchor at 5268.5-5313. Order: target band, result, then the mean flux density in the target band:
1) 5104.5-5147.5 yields 0.377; 20.1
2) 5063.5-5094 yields 0.490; 19.9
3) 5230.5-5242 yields 0.130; 19.6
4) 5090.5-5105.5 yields 0.436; 20.1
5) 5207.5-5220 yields 0.256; 18.5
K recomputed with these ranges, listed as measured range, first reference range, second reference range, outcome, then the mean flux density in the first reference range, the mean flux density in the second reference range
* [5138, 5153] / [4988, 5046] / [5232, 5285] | 3.1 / 34.6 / 19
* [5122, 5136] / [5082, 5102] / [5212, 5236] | 0.1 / 20.1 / 18.5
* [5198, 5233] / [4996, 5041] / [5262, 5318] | 8.2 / 38.6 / 18.9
